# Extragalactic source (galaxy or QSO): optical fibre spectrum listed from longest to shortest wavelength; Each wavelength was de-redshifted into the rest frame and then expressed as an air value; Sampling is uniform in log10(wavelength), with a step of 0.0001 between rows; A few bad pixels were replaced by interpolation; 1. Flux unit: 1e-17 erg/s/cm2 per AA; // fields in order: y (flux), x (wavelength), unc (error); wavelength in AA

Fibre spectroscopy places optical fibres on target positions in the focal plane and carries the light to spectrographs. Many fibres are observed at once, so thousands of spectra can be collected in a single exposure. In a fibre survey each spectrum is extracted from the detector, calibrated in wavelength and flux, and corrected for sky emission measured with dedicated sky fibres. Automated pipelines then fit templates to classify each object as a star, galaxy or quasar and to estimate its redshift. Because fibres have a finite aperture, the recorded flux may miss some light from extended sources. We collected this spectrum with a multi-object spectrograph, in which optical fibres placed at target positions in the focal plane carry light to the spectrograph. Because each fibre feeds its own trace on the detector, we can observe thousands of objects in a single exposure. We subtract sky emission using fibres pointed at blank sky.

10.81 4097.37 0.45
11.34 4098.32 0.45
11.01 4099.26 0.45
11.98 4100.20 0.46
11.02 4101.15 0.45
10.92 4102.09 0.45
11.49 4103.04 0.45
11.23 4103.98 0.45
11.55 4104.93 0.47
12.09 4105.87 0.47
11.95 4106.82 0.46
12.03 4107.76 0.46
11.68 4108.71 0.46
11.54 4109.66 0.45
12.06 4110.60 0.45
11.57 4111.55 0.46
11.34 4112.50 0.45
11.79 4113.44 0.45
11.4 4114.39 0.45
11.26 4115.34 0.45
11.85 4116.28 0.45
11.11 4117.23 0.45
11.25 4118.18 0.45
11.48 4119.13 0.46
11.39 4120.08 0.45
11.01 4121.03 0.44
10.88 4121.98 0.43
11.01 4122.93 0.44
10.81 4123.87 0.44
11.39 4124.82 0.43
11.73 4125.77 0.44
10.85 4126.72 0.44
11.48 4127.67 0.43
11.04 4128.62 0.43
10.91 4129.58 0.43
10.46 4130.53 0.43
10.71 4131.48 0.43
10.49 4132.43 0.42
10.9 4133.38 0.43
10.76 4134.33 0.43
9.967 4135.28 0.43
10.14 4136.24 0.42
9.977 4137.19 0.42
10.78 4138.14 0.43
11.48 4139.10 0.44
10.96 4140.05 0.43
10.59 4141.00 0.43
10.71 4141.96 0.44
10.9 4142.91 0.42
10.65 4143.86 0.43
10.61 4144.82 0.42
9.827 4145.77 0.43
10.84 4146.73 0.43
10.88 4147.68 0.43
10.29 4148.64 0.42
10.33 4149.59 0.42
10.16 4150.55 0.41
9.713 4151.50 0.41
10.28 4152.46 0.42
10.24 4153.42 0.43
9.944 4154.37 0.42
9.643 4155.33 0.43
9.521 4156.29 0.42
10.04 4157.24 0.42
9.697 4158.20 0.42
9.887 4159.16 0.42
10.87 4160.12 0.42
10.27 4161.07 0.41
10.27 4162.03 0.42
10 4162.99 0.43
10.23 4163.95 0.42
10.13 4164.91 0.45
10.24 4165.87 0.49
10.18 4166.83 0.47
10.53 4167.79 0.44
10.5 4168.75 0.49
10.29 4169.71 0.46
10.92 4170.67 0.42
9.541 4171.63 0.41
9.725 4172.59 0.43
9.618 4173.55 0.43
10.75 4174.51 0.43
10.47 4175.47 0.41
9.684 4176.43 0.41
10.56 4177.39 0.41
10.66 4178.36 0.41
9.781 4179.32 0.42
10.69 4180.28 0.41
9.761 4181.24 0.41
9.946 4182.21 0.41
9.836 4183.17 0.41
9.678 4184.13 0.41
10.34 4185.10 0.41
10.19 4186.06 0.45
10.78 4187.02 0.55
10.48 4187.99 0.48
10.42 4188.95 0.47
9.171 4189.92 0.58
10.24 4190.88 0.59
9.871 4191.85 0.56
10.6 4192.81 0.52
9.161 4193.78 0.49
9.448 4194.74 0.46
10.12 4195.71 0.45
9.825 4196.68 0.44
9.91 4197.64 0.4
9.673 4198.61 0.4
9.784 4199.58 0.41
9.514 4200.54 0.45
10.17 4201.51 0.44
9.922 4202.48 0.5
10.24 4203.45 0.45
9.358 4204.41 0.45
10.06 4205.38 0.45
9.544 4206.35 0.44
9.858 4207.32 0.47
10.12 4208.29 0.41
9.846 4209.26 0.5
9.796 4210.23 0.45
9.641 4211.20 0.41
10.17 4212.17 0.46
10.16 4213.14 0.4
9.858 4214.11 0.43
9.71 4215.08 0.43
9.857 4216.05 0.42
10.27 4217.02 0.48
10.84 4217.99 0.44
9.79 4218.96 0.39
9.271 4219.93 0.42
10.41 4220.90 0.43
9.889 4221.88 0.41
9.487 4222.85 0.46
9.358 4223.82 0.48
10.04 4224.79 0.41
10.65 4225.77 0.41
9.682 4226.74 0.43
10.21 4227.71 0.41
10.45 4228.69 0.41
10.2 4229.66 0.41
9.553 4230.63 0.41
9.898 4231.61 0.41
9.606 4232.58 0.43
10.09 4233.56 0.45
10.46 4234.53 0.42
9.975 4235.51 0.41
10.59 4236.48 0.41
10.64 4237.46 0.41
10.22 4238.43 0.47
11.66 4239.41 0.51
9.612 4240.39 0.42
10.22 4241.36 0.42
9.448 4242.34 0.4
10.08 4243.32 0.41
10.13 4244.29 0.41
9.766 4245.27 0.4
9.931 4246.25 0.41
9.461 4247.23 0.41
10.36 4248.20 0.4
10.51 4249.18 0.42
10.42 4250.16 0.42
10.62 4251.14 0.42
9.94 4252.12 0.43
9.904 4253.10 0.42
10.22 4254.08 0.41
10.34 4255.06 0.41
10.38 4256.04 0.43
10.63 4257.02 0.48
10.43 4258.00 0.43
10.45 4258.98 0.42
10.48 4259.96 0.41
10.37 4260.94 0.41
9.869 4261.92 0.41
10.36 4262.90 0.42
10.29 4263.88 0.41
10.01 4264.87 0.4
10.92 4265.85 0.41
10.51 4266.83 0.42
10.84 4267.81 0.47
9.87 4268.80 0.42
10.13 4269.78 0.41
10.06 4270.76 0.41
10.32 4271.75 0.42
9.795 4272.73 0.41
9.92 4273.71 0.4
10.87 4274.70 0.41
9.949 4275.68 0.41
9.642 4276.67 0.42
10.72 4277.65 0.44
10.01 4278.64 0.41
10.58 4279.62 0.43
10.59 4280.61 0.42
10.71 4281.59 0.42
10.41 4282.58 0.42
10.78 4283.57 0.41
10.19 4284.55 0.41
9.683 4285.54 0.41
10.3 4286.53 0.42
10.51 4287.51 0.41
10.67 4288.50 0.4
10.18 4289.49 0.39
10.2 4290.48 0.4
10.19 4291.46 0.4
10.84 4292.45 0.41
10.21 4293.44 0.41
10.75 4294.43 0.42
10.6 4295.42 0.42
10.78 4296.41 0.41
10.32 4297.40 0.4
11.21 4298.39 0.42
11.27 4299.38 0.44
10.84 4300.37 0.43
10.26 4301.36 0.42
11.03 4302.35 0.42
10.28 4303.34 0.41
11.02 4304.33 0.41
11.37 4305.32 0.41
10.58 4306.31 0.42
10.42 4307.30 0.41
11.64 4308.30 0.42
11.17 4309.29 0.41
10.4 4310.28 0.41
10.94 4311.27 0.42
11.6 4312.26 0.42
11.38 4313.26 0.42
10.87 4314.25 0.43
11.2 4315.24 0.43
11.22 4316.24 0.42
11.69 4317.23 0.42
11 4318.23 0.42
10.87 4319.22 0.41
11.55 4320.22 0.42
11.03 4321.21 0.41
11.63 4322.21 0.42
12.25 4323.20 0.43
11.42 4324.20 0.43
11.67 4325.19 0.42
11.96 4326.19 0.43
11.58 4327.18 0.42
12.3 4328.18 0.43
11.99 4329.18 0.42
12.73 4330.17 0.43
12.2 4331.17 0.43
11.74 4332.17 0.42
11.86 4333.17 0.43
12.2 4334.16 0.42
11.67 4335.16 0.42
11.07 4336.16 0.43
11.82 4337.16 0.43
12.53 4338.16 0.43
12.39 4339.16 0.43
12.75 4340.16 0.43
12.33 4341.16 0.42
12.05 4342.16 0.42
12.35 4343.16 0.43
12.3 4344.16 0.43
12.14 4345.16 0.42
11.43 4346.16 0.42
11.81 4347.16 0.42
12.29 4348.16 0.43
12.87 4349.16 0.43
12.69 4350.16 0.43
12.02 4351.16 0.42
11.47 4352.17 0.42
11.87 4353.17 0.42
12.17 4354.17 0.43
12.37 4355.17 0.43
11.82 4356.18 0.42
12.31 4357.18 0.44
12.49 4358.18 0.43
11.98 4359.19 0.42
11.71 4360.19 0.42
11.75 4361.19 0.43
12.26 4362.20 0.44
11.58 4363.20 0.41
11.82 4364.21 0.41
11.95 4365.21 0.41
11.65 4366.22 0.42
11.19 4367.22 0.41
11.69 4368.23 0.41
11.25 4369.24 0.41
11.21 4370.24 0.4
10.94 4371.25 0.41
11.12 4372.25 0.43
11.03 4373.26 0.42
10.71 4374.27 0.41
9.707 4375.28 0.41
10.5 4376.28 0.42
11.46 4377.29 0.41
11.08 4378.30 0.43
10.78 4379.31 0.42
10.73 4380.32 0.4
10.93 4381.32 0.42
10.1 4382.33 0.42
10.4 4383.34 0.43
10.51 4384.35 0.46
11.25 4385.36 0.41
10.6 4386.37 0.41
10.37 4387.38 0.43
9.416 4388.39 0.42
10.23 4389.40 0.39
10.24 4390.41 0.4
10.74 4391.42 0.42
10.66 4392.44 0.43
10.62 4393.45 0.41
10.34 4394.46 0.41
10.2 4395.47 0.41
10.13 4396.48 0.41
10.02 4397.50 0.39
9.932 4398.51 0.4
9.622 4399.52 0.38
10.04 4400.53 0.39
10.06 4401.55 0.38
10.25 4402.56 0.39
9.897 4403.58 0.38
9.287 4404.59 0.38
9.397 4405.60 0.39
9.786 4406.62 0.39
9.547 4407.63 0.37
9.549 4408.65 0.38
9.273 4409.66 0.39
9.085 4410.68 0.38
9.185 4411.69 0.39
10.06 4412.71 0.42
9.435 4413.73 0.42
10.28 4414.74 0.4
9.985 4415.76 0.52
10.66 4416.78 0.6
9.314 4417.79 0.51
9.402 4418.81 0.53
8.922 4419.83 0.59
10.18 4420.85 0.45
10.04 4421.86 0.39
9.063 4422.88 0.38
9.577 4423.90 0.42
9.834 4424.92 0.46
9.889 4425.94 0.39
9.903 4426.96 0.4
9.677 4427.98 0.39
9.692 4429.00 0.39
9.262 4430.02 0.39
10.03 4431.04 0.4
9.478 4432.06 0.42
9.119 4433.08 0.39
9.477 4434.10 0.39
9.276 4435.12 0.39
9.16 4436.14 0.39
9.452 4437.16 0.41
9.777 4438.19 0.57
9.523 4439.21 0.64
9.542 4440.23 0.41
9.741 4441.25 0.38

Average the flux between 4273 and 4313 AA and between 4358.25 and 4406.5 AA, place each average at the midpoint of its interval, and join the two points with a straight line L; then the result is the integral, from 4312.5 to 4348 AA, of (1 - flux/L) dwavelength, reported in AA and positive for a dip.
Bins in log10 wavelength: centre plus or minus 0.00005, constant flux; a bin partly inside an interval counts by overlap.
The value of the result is -3.9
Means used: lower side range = 10.6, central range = 11.8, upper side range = 10.7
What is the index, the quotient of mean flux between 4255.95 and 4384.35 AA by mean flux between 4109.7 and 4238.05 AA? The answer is 1.1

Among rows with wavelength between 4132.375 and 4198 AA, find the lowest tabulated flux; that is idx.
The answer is 9.161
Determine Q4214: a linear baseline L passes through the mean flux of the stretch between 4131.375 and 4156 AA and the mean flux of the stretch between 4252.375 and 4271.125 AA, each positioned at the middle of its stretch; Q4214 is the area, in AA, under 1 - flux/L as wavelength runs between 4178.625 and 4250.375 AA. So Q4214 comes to 2.5 AA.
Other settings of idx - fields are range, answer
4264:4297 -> 9.642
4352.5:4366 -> 11.58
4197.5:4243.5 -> 9.271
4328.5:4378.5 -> 9.707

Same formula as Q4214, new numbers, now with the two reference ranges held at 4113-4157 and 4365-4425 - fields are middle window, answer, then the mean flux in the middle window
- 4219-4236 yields 0.99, 9.95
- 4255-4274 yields 0.35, 10.3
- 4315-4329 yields -1.56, 11.5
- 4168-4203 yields 1.93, 10.1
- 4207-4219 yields 0.67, 10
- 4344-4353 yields -1.53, 12.1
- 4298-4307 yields -0.38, 10.9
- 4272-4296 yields 0.26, 10.3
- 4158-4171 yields 0.48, 10.3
